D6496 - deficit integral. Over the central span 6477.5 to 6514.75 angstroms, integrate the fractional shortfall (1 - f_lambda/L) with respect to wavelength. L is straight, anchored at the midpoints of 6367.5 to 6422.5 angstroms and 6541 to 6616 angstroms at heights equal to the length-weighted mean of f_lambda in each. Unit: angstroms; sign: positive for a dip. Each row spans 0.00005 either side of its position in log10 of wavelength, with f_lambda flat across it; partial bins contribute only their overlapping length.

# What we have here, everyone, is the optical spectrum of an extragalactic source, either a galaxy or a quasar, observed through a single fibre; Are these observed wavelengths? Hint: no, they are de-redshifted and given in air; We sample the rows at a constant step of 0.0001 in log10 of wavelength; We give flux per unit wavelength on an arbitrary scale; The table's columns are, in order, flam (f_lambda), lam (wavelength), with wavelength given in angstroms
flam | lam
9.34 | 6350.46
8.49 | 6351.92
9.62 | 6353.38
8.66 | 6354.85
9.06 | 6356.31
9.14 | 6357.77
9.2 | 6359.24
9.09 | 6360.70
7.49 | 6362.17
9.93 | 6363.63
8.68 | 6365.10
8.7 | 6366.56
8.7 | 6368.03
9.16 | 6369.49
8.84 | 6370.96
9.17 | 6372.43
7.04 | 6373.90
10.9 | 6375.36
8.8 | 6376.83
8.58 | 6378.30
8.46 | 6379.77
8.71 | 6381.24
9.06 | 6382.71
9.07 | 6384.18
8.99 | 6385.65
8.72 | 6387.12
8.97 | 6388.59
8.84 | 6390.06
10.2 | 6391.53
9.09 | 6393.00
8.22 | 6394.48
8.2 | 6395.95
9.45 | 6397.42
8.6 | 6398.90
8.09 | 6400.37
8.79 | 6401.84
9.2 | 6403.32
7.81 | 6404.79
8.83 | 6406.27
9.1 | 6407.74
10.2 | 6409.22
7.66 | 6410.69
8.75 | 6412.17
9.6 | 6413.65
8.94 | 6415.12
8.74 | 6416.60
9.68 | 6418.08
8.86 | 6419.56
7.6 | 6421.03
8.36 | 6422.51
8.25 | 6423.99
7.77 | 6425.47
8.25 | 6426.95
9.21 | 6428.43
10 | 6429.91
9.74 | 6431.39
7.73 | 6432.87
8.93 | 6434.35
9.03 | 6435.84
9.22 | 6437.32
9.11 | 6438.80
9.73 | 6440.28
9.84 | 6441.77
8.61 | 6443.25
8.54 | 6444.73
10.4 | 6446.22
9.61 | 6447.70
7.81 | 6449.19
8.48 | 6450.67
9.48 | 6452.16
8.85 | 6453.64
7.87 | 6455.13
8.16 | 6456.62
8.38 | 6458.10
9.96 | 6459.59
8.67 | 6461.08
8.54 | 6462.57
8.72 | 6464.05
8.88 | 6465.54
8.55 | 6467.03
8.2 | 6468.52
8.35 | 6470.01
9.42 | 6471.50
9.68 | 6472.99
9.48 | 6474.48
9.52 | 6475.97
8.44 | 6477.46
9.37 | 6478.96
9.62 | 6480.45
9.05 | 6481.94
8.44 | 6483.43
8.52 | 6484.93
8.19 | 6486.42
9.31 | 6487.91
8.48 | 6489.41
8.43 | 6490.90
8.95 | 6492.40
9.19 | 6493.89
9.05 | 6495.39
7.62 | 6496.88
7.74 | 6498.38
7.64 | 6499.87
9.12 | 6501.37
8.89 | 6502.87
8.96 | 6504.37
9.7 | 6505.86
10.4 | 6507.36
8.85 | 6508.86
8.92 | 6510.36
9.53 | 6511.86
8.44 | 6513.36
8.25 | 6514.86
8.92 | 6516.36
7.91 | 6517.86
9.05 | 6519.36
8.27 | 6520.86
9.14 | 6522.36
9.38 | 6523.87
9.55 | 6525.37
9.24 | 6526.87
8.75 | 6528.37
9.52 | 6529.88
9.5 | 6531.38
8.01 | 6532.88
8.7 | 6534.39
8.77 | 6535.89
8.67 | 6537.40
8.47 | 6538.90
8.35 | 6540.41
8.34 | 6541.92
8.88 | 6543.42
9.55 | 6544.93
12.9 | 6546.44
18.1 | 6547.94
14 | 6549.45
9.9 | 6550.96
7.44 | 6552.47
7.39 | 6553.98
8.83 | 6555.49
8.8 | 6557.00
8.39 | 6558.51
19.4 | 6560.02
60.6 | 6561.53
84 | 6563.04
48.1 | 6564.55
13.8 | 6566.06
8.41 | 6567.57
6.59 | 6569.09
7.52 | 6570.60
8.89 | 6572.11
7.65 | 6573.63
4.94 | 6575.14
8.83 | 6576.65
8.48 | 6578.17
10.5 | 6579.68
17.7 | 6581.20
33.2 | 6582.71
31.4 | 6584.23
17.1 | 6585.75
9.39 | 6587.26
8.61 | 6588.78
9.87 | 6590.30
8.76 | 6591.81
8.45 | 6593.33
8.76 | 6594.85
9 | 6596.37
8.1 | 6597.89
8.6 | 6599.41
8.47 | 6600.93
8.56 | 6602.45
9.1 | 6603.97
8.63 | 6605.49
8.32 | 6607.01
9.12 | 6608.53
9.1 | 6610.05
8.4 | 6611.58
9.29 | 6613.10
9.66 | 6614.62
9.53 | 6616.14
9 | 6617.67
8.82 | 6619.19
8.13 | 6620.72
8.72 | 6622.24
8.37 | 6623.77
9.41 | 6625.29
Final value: 9.1 angstroms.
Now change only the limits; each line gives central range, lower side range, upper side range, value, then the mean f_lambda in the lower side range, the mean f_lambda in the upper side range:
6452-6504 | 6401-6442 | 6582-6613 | 5.0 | 8.88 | 11.5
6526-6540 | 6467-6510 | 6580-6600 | 2.7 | 8.87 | 13.7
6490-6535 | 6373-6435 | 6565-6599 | 7.8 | 8.81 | 11.9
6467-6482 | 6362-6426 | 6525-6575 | 3.5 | 8.81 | 14.6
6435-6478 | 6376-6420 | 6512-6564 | 7.2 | 8.88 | 13.4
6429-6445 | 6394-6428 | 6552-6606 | 0.9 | 8.66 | 15.4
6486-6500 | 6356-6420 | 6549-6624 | 3.6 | 8.89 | 13.7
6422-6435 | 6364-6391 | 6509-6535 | 0.3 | 8.88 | 8.89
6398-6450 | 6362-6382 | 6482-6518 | -0.5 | 8.84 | 8.75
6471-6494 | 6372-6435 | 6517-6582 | 4.7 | 8.82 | 13.5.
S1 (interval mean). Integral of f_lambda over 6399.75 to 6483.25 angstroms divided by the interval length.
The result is 8.89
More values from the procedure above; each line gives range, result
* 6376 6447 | 8.89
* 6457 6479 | 8.92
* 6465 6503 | 8.77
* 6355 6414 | 8.87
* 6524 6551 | 9.95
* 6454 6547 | 8.88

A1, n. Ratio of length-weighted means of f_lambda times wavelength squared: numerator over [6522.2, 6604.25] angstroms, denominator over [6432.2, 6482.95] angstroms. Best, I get 1.56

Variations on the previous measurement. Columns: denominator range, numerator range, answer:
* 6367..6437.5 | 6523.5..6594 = 1.70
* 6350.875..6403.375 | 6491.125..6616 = 1.42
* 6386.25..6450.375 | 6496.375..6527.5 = 1.02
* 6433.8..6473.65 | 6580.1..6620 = 1.33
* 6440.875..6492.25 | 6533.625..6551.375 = 1.20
